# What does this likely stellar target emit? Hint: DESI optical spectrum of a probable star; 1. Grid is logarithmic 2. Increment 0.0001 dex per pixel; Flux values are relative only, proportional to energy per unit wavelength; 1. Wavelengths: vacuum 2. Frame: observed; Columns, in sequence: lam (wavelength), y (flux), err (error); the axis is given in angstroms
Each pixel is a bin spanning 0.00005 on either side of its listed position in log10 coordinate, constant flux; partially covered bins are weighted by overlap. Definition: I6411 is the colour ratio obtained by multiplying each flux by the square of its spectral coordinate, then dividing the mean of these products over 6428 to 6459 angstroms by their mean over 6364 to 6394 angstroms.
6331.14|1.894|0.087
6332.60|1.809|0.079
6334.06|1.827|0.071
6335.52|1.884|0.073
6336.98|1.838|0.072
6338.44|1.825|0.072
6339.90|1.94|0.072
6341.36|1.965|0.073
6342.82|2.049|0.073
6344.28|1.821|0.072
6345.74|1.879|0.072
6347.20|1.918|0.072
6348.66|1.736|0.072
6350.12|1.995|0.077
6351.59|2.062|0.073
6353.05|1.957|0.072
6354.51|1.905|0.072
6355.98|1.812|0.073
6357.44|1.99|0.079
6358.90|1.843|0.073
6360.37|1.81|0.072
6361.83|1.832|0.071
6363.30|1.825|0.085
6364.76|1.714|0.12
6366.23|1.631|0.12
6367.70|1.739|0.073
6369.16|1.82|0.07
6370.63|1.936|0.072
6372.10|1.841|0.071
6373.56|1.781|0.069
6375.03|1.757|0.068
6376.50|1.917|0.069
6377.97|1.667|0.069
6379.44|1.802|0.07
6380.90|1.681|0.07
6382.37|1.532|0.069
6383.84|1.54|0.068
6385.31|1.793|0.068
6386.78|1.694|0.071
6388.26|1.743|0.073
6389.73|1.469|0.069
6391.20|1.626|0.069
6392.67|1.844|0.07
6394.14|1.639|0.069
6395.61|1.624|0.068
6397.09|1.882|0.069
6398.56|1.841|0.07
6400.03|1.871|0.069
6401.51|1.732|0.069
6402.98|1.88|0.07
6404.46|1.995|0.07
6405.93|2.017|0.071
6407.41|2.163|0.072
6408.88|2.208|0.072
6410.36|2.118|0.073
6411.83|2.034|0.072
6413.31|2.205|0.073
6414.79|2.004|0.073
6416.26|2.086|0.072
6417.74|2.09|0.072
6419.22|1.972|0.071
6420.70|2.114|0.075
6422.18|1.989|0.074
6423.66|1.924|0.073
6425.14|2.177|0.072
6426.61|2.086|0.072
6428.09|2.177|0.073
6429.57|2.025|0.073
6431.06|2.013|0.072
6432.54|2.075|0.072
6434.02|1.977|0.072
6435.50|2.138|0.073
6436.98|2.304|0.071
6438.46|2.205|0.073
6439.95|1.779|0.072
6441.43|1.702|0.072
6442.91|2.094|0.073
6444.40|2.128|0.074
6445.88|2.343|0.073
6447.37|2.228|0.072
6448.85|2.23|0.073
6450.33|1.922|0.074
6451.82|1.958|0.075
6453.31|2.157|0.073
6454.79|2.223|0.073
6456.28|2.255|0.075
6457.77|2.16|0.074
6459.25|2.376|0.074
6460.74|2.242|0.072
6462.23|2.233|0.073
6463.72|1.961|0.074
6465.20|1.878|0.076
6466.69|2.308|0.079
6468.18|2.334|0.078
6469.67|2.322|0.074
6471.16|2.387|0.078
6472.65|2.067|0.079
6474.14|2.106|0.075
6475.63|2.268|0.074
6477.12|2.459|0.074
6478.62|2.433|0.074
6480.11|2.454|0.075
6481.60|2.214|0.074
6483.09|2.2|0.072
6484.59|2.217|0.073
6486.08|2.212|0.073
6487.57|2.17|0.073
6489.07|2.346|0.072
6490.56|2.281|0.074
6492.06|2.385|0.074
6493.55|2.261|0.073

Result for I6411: 1.2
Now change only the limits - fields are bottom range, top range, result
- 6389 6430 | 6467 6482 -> 1.20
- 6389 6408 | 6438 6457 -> 1.17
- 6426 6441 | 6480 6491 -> 1.11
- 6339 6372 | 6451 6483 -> 1.23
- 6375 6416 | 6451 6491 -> 1.24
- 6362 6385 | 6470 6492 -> 1.35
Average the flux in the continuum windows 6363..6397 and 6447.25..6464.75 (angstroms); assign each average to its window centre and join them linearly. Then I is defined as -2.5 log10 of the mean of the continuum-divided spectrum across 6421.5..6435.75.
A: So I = -0.03 mag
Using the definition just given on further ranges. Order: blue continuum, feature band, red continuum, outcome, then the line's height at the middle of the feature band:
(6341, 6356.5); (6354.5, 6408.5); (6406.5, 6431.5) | 0.12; 1.99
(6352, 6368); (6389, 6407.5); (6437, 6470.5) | 0.09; 1.96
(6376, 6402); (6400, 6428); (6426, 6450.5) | -0.08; 1.9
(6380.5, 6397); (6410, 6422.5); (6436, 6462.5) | -0.11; 1.88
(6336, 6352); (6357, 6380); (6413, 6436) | 0.09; 1.95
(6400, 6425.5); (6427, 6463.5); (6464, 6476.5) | 0.01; 2.13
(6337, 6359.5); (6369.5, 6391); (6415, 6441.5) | 0.14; 1.97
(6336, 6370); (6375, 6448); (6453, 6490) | 0.06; 2.05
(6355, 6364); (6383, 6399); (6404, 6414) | 0.19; 2.02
